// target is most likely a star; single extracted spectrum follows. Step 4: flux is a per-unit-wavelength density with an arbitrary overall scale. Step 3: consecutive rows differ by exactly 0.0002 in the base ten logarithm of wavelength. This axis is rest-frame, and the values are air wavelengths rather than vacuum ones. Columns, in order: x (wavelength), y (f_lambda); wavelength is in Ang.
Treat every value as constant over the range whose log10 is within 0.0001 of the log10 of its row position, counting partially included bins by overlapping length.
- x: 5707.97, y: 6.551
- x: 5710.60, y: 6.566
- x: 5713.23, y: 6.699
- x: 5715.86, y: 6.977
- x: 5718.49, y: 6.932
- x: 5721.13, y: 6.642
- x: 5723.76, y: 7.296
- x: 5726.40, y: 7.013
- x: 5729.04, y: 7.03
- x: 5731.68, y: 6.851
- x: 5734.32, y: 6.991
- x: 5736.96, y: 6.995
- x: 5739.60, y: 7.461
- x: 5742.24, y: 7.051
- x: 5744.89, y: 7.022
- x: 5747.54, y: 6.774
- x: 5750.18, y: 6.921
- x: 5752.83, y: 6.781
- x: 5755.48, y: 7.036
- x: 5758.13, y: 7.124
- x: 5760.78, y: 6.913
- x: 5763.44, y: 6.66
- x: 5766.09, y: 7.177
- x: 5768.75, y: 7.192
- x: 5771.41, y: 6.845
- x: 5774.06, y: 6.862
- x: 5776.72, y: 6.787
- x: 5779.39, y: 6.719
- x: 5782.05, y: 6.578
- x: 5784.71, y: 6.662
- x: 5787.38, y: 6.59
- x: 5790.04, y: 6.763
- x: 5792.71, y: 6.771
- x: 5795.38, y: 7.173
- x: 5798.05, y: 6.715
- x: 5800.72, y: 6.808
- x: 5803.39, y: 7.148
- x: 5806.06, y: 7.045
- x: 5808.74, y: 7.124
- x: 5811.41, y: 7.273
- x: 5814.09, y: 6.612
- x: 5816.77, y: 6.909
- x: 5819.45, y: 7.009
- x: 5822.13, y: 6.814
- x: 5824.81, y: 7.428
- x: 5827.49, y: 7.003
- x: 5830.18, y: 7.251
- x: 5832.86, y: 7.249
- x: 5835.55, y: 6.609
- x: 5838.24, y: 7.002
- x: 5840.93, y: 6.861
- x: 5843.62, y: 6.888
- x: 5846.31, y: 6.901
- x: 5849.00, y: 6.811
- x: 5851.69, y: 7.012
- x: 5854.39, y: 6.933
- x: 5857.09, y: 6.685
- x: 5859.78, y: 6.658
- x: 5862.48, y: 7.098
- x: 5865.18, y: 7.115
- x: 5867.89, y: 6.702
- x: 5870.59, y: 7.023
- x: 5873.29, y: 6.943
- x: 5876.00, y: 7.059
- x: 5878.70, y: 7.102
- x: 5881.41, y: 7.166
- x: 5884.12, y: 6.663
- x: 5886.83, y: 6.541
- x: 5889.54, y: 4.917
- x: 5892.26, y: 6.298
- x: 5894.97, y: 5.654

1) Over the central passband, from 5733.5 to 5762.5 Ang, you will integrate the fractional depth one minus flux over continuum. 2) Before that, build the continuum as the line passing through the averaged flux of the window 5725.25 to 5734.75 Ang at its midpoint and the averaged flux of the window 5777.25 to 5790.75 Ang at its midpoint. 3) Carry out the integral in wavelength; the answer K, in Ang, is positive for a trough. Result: -0.6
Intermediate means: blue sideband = 6.97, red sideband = 6.66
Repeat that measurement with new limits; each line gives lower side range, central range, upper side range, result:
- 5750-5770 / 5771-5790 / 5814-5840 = 0.7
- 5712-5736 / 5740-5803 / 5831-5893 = 0.1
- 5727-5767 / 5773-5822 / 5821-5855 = 0.9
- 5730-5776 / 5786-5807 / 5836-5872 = 0.2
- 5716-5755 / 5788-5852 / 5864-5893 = -1.4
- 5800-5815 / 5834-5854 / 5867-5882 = 0.4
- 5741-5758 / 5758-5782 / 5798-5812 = 0.3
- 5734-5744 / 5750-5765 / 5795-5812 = 0.4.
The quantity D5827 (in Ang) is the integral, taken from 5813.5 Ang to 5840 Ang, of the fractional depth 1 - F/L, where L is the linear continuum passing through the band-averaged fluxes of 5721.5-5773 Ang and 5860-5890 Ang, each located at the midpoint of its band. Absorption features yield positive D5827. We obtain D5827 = -0.5 Ang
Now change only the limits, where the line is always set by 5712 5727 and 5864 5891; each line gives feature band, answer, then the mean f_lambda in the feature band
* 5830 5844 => -0.4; 6.96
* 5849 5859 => -0.2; 6.86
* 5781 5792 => 0.3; 6.66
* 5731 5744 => -0.3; 7.08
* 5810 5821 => -0.2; 6.95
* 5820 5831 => -0.5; 7.11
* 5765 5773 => -0.2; 7.06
